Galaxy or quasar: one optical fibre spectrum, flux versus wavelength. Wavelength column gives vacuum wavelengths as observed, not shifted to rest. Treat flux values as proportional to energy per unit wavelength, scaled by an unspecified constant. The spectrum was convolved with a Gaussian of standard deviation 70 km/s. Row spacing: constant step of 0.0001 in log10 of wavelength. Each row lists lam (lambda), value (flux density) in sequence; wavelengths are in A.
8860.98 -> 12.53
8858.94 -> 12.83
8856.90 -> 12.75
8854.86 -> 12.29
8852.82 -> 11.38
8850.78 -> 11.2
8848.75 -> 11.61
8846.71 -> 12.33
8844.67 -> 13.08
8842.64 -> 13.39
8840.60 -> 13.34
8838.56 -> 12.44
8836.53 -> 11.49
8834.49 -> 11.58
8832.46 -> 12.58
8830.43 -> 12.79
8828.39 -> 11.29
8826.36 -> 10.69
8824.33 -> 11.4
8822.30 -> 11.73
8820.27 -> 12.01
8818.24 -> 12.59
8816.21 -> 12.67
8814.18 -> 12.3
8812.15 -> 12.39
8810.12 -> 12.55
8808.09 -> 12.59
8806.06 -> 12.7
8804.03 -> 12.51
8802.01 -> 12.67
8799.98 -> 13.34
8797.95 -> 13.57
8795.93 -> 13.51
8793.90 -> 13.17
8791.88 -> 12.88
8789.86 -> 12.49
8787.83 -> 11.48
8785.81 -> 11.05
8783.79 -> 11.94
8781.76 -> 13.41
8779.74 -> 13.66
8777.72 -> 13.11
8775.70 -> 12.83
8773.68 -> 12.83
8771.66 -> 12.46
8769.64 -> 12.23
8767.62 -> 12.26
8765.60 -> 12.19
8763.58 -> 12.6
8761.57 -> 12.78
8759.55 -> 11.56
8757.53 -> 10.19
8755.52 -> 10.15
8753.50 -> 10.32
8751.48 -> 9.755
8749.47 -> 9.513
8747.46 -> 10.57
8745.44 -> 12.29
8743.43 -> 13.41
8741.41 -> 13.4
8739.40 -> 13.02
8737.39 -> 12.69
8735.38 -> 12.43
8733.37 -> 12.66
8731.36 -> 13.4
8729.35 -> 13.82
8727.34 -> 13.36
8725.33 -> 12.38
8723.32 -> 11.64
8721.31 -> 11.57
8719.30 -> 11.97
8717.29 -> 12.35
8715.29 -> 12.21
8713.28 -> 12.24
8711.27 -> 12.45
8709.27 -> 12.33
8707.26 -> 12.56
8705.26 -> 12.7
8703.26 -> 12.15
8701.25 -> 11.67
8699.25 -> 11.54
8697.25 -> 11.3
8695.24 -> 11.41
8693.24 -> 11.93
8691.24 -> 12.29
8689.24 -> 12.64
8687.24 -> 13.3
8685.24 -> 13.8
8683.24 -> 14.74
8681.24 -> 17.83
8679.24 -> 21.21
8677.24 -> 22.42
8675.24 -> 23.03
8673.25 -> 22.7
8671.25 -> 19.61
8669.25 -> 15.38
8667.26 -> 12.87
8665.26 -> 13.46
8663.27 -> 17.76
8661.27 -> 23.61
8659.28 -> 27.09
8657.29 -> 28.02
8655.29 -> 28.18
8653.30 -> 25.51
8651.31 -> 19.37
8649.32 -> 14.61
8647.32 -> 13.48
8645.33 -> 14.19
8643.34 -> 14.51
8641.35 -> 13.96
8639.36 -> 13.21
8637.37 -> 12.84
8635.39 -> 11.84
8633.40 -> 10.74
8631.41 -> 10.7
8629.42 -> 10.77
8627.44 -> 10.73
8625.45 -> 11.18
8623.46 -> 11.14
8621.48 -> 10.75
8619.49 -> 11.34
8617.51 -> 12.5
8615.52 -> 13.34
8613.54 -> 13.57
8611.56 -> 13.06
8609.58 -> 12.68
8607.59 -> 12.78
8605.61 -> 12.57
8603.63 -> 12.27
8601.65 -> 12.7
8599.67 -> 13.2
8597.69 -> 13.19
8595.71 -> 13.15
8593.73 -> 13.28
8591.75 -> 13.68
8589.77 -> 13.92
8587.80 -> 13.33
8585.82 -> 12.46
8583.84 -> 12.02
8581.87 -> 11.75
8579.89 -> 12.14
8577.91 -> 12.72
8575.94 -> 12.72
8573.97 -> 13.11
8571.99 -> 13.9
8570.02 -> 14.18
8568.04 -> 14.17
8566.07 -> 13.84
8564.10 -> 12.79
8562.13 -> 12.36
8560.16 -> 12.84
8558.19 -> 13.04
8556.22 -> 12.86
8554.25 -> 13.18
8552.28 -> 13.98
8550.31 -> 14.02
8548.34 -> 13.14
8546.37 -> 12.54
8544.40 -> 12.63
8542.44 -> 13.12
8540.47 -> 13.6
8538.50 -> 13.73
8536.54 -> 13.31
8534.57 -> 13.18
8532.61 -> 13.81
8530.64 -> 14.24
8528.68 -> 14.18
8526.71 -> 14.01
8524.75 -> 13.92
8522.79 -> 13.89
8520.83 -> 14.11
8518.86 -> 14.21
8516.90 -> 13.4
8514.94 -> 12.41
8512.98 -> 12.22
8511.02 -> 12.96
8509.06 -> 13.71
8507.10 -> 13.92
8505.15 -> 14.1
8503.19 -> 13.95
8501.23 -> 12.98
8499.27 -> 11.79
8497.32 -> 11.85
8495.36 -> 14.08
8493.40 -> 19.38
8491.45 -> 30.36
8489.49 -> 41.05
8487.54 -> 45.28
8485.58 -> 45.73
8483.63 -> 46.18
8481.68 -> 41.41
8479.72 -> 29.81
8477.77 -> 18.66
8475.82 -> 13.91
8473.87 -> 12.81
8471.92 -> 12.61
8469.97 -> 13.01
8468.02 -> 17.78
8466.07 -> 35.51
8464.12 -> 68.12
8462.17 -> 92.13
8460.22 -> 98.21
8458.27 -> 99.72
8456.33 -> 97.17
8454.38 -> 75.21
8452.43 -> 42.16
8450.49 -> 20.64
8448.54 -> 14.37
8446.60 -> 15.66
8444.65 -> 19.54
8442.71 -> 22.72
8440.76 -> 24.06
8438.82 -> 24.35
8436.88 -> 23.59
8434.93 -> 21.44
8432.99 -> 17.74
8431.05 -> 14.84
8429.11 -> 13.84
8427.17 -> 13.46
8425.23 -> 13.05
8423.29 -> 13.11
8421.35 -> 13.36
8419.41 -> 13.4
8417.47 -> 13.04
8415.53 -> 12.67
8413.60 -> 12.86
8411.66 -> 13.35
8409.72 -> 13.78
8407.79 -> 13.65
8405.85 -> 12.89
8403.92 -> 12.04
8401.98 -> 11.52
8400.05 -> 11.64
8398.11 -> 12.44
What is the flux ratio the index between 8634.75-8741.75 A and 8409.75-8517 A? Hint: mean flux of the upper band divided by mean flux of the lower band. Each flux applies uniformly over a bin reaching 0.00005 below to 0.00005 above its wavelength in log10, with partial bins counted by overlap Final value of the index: 0.6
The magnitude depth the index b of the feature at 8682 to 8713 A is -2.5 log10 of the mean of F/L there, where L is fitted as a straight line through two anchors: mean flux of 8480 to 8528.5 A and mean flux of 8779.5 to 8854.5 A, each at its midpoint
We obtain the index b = 0.24 mag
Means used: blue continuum 20.7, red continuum 12.4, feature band 12.5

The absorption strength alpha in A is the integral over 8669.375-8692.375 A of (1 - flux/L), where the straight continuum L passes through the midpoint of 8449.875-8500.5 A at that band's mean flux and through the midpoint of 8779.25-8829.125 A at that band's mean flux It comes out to 5.56 A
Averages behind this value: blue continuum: 40.5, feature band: 17.5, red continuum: 12.4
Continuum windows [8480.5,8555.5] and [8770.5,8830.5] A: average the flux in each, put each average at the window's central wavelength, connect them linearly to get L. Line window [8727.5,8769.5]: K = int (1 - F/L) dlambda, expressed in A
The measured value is 4.7 A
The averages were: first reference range 18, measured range 12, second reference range 12.5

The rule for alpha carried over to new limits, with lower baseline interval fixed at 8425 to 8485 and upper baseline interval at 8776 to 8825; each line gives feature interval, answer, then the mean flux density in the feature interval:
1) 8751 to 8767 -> 4.2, 11.3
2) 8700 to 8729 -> 9.4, 12.3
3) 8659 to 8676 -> 1.7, 19.1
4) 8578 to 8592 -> 7.3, 12.7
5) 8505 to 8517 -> 7.0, 13.2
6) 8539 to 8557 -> 9.8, 13.2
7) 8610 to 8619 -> 4.3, 13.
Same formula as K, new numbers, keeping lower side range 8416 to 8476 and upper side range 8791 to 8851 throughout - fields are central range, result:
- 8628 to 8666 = 7.8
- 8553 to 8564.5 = 5.8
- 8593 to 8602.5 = 4.3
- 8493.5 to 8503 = 5.2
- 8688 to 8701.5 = 5.1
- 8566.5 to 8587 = 10.0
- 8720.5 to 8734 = 3.6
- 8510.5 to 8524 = 7.1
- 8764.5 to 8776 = 2.0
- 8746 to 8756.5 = 3.9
